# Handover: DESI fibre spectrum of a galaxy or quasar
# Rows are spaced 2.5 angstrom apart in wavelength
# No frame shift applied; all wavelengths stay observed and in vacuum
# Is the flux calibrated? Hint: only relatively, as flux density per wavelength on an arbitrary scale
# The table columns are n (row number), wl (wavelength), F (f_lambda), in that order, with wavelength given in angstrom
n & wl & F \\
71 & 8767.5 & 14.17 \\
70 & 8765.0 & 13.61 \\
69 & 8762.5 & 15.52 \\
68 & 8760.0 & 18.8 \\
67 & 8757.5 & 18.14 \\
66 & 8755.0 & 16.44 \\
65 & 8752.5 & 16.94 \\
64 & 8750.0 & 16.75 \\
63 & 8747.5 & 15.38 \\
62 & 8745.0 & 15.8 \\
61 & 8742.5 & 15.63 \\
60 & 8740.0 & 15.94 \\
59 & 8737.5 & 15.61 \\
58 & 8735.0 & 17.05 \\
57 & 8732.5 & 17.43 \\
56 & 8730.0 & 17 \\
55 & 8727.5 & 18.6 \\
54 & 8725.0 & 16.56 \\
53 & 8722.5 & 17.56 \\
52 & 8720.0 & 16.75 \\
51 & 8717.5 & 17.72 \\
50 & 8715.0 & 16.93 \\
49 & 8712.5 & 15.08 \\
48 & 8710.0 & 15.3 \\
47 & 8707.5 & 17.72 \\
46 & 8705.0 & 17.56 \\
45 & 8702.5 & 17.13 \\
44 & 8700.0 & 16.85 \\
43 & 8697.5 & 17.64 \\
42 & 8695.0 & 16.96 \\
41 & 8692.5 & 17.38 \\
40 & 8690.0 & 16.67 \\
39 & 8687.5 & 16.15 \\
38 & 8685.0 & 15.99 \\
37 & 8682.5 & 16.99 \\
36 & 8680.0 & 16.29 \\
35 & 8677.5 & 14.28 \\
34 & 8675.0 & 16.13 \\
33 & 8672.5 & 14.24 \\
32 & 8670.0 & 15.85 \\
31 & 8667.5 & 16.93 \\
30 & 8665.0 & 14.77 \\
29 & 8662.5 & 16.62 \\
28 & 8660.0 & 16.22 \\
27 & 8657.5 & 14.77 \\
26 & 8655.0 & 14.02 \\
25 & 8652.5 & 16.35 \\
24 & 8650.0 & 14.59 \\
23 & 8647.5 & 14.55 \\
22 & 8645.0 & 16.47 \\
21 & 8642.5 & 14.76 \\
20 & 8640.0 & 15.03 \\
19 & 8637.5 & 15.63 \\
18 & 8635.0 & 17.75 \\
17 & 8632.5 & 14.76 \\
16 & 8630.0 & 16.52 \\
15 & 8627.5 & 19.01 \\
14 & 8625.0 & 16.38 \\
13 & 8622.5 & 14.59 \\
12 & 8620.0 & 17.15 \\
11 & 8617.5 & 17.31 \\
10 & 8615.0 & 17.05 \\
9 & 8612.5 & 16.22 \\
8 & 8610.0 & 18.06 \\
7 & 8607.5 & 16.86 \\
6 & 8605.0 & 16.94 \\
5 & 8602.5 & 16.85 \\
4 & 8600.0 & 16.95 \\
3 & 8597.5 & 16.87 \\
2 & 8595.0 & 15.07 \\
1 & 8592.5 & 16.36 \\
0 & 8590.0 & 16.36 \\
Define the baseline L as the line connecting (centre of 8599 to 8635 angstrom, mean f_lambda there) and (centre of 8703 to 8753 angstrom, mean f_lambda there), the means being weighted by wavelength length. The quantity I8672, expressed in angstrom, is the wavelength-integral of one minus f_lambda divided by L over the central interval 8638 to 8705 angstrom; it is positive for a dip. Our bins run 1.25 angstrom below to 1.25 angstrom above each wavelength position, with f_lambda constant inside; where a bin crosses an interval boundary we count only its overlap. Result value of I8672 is 3.2 angstrom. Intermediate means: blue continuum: 16.8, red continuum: 16.7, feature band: 15.9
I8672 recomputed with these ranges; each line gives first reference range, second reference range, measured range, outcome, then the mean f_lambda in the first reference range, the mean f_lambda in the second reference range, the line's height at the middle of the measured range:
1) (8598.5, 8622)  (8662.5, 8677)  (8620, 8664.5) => 1.2 angstrom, 17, 15.6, 16.2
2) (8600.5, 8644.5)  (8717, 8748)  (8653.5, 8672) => 1.2 angstrom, 16.5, 16.7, 16.6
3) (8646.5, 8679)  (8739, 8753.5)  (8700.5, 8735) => -2.6 angstrom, 15.3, 16.1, 15.8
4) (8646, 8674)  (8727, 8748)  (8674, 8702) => -1.3 angstrom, 15.4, 16.5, 15.8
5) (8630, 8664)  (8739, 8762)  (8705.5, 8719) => -0.3 angstrom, 15.5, 16.6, 16.2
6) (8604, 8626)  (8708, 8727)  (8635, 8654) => 1.4 angstrom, 16.7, 16.7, 16.7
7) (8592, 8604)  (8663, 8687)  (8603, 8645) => -0.8 angstrom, 16.4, 15.8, 16.2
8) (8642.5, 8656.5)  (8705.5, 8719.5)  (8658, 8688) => -0.3 angstrom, 15.1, 16.6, 15.7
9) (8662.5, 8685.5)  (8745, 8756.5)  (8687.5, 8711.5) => -1.5 angstrom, 15.8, 16.4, 16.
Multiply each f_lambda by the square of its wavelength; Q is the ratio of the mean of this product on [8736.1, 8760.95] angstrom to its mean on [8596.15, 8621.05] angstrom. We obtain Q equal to 1.00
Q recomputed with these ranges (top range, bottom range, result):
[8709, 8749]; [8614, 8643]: 1.03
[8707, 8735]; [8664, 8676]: 1.10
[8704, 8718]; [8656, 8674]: 1.08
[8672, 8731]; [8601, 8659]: 1.05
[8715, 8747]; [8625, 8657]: 1.08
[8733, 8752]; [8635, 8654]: 1.06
